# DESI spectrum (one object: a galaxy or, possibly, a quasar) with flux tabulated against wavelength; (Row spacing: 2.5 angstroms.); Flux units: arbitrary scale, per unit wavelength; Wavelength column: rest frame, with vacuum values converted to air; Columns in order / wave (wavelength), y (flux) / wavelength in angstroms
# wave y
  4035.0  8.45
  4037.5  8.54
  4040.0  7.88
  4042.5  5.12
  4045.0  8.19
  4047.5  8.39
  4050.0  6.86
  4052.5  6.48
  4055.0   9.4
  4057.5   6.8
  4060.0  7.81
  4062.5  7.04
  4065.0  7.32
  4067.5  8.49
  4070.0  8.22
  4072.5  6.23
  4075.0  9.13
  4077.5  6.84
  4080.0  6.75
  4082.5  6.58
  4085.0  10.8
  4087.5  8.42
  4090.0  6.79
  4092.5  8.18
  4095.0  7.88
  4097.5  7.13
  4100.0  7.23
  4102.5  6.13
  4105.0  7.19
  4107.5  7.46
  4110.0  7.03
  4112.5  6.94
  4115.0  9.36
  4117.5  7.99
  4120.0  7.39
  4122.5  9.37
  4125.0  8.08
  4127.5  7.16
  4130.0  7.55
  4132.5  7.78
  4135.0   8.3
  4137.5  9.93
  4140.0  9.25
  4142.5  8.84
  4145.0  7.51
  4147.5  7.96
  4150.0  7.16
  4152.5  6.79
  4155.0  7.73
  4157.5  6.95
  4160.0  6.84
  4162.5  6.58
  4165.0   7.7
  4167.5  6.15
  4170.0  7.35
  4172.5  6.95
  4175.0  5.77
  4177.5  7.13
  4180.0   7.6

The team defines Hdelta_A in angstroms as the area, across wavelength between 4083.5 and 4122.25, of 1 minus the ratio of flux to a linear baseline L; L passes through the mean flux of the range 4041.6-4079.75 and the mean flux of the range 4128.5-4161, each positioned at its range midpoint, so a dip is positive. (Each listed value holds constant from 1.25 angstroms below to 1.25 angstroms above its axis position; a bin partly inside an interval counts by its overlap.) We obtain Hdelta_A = -0.36 angstroms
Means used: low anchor 7.49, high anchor 7.89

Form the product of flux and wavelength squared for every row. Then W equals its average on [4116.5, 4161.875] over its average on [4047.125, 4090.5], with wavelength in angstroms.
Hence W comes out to 1.06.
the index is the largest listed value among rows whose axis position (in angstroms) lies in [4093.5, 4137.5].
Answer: 9.93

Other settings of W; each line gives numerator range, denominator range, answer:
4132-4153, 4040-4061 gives 1.16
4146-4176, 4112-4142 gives 0.86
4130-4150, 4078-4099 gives 1.10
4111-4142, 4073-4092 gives 1.08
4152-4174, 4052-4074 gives 0.97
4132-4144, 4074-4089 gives 1.13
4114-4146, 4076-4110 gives 1.14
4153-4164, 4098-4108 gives 1.03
